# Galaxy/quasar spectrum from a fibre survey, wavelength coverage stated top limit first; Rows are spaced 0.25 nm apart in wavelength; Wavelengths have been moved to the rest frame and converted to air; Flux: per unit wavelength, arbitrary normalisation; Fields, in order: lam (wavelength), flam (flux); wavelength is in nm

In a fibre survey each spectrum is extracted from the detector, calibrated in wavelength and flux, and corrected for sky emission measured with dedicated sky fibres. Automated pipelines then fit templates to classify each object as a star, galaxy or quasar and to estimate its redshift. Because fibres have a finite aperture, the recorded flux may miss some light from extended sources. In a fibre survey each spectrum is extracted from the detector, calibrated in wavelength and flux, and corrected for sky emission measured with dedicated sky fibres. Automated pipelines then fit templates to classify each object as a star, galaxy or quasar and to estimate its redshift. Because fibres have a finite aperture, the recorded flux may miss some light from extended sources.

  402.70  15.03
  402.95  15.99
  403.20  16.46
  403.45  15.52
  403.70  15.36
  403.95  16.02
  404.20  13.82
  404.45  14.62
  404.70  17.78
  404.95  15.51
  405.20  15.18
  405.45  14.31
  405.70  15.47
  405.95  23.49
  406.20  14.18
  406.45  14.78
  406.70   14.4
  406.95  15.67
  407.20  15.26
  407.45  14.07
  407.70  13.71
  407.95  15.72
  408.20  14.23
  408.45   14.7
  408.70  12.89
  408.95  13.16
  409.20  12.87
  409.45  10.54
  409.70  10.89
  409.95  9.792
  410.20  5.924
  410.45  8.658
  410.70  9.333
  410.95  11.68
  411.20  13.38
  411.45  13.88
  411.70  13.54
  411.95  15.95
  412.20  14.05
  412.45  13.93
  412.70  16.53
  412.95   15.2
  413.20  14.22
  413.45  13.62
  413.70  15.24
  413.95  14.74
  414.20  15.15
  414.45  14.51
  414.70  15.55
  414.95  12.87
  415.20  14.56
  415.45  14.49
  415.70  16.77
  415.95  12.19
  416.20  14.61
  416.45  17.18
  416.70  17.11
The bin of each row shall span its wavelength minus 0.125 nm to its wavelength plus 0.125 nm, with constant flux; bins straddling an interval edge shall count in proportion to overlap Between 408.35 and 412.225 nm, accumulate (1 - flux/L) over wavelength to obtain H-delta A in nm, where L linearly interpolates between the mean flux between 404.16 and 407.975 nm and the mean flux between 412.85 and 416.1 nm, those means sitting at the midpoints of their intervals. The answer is 0.81 nm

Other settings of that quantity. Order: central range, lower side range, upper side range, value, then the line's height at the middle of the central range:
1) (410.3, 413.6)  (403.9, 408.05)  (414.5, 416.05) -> 0.329 nm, 14.8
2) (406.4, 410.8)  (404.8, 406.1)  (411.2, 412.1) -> 0.852 nm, 15.5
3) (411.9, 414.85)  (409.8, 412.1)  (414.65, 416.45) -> -0.410 nm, 13.1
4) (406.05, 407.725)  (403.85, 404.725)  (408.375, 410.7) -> -0.213 nm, 13.1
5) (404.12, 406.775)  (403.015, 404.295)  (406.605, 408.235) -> -0.122 nm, 15.1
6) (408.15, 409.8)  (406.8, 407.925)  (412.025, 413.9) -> 0.228 nm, 14.8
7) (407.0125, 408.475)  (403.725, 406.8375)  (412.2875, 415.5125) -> 0.076 nm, 15.5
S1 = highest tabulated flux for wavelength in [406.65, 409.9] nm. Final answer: 15.72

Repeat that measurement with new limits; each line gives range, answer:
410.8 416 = 16.77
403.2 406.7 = 23.49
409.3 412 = 15.95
